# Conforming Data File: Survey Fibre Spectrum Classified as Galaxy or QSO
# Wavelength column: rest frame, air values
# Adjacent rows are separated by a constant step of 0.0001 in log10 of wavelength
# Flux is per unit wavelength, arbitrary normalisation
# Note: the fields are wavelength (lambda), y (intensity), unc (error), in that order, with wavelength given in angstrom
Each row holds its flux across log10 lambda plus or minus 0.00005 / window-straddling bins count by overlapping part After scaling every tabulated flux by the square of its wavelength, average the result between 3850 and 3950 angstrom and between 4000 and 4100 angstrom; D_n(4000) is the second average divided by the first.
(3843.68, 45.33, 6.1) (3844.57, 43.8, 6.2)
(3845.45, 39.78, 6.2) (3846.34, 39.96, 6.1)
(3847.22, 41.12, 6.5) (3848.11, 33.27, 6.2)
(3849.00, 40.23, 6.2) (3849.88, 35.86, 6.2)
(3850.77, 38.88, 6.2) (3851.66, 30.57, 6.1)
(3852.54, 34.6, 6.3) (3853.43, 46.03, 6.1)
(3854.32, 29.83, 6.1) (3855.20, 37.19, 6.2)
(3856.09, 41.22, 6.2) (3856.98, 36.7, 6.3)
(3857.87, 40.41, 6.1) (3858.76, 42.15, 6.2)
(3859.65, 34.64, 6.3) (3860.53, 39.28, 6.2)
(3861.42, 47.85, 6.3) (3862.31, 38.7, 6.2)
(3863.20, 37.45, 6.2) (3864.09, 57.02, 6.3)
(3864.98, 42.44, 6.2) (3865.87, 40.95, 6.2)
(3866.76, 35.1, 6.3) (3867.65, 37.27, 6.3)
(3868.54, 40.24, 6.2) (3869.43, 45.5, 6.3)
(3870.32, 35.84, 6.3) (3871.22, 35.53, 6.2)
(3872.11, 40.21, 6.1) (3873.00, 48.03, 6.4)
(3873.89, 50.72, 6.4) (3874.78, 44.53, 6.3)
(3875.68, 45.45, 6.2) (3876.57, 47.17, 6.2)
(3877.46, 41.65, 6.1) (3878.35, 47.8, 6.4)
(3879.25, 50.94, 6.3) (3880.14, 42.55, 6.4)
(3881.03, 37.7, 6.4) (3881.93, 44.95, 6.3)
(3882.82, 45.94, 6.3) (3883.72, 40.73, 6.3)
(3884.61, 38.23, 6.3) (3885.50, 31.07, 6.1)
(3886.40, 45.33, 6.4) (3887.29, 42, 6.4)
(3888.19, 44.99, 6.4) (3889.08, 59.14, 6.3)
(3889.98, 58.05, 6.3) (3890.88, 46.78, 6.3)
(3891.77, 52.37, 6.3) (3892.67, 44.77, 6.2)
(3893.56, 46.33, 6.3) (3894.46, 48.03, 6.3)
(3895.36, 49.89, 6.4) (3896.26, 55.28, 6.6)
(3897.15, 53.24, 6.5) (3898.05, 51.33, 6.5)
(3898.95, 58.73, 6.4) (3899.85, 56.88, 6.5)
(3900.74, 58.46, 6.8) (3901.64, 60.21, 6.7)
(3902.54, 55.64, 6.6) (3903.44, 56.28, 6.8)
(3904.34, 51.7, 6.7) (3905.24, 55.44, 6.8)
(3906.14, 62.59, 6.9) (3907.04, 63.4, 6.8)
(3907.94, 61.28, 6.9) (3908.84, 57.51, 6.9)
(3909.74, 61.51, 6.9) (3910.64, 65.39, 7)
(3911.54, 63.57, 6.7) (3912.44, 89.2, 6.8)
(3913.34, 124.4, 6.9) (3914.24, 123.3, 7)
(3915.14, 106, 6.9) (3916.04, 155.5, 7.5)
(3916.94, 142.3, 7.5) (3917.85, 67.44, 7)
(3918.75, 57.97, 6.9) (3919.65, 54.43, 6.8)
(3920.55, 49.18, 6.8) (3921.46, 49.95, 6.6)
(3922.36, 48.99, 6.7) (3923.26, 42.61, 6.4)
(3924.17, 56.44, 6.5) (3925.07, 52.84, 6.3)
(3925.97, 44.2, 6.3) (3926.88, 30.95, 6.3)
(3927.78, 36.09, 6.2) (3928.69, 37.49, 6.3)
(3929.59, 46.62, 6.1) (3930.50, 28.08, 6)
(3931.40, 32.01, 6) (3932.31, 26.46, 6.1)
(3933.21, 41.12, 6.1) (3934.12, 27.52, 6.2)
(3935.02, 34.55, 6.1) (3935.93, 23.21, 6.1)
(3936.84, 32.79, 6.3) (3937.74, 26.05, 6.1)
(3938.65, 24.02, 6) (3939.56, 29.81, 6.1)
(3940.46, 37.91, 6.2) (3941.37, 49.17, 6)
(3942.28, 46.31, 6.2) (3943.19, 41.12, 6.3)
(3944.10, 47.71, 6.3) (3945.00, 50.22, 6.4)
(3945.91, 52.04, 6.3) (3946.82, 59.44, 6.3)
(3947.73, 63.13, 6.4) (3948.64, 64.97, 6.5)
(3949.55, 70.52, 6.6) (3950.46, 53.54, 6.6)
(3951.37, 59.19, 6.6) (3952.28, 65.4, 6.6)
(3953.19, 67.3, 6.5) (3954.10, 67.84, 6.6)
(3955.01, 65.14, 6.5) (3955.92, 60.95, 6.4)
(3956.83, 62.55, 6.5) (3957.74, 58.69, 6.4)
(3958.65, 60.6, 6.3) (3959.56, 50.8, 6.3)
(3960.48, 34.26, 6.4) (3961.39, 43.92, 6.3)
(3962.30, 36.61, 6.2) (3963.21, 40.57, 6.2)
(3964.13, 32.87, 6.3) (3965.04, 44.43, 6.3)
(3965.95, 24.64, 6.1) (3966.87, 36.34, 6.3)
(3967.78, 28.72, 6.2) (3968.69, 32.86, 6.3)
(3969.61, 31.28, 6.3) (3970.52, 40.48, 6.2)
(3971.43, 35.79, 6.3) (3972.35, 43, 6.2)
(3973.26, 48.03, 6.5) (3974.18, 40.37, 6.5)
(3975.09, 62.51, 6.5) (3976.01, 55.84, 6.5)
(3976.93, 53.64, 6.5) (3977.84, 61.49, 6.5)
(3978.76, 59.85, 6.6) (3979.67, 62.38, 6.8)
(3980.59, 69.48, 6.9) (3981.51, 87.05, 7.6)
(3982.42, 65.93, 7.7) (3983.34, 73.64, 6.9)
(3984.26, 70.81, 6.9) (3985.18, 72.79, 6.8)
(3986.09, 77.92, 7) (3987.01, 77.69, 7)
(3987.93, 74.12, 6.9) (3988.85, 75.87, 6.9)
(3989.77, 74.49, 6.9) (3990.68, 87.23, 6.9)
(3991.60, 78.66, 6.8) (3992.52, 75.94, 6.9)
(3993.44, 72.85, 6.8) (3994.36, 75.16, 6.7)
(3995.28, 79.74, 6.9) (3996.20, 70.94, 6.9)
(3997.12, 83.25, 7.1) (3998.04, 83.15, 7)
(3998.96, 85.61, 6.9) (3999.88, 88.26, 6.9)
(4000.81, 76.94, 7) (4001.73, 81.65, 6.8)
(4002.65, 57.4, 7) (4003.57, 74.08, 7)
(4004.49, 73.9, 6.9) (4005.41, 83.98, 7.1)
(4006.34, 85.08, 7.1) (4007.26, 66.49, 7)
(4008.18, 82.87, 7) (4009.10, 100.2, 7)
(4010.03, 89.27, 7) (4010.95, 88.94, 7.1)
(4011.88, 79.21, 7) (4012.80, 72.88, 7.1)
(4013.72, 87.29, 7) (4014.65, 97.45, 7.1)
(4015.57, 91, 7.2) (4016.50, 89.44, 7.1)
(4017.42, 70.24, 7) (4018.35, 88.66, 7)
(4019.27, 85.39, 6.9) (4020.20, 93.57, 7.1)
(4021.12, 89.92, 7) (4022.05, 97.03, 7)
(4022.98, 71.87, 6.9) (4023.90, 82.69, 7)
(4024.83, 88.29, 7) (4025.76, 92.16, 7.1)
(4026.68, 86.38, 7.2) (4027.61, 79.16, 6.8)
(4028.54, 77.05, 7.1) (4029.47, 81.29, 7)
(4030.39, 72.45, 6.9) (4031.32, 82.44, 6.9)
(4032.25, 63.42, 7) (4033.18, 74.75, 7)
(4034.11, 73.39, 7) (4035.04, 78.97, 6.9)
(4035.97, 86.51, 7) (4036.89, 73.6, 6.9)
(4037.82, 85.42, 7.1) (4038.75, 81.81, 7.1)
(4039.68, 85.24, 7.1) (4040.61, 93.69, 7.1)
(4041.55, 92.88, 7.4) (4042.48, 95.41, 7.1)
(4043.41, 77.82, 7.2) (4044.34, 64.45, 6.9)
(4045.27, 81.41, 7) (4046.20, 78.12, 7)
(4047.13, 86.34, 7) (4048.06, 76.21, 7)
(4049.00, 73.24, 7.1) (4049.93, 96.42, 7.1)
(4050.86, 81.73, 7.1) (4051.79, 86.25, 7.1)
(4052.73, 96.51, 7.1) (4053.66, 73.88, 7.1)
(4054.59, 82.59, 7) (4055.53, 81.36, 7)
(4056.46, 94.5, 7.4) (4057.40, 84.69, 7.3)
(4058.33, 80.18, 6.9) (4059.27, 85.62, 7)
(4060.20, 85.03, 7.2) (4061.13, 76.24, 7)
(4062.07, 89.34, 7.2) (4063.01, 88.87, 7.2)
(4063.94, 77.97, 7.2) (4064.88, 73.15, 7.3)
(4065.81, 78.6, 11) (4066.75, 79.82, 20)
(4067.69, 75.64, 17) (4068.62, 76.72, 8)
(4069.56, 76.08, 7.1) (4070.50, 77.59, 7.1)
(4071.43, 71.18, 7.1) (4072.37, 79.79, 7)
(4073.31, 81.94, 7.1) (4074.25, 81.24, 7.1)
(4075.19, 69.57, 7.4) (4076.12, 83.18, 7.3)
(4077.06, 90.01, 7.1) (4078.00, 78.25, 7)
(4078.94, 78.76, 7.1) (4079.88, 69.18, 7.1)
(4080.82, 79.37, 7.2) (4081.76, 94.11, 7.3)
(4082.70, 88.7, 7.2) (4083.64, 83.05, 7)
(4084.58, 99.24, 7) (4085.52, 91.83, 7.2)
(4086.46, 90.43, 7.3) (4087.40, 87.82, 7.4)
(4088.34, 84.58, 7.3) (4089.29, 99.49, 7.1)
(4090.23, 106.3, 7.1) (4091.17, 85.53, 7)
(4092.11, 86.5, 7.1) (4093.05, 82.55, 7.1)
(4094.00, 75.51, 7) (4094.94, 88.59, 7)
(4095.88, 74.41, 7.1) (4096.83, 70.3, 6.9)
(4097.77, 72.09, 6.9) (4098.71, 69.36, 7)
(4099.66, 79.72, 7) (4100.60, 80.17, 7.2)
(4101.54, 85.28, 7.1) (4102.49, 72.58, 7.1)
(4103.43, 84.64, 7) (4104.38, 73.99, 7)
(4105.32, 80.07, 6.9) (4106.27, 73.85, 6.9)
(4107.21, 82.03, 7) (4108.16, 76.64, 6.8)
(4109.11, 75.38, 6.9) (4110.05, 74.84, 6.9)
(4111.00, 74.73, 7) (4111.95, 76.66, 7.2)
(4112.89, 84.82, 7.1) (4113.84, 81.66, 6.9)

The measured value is 1.8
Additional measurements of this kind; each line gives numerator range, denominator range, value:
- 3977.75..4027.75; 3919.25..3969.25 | 1.82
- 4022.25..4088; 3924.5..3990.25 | 1.72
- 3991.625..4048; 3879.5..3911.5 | 1.68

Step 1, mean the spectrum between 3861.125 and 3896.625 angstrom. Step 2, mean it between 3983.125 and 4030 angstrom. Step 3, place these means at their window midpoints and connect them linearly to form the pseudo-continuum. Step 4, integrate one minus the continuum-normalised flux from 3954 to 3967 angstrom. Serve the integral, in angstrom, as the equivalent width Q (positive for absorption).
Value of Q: 3.8 angstrom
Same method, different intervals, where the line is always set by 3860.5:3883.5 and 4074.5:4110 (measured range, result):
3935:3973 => 7.6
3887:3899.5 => -1.1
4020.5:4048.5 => -3.8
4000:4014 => -2.7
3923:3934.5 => 3.1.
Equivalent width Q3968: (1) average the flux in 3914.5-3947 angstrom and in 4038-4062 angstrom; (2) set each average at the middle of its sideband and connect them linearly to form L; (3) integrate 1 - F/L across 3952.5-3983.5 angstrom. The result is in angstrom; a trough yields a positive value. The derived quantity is 4.8 angstrom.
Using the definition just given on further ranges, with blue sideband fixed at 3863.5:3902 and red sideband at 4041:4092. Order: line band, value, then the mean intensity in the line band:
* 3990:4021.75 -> -4.8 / 82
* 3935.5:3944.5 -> 3.5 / 35.8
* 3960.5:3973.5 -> 5.4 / 36.9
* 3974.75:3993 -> -1.1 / 70.9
